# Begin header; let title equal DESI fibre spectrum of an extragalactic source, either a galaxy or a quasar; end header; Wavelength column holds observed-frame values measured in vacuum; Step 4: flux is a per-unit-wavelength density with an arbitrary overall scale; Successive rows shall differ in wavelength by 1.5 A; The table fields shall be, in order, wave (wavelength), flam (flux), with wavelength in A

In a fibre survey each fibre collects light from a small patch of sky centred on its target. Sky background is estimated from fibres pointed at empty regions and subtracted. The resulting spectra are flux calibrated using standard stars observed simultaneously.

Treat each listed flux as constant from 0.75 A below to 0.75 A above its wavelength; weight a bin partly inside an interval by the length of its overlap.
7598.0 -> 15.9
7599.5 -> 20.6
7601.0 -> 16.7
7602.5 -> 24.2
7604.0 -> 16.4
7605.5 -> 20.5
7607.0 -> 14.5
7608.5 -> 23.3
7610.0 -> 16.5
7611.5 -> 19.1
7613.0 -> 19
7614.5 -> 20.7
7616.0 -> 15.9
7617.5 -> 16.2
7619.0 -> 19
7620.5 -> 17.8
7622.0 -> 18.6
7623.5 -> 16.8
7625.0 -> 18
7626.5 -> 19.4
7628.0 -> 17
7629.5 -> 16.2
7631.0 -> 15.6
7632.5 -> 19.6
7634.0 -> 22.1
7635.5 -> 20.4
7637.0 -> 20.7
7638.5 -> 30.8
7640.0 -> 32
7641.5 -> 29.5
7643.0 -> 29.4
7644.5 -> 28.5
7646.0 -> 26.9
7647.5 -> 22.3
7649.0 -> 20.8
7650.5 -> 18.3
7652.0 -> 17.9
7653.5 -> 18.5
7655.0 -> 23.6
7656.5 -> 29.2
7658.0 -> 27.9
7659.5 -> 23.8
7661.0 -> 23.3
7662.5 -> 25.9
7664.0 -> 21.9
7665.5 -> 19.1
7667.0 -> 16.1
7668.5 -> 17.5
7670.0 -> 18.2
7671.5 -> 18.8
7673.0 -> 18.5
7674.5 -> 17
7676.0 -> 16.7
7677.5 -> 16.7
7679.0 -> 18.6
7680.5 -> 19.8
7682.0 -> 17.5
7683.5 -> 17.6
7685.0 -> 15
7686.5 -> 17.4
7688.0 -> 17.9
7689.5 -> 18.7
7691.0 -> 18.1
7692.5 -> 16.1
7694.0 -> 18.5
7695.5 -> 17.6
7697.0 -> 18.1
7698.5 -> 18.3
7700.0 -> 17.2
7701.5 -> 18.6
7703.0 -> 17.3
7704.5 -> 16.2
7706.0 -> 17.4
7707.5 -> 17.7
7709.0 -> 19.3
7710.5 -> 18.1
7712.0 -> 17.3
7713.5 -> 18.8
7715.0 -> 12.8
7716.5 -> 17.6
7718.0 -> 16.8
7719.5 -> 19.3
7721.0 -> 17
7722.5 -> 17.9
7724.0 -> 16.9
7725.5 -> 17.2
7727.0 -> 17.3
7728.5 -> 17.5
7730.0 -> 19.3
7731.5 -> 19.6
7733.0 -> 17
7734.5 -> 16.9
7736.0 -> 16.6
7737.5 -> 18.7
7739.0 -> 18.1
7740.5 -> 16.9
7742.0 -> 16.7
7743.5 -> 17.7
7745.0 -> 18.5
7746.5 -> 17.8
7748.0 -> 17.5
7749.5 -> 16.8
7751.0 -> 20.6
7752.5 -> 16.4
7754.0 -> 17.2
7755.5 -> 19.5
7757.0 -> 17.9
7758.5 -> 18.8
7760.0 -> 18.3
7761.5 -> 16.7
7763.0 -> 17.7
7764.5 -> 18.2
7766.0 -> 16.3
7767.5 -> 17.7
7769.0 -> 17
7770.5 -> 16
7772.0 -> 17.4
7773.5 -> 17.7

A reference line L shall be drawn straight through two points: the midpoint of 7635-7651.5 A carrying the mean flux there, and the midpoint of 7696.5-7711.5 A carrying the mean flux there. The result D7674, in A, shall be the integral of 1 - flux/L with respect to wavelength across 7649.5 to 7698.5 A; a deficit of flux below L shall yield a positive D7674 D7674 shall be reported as 5.0 A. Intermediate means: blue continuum 25.4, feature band 19.4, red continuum 17.8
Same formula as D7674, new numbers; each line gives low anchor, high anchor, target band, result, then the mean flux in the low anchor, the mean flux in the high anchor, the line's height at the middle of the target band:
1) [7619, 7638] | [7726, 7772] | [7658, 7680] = -1.6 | 18.7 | 17.7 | 18.4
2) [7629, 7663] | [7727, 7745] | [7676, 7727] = 6.2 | 23.7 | 17.7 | 20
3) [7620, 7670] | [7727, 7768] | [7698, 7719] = 2.1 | 21.9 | 17.8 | 19.4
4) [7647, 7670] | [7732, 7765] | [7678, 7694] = 2.2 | 21.6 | 17.8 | 20.4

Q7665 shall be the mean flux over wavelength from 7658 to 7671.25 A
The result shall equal 21.1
